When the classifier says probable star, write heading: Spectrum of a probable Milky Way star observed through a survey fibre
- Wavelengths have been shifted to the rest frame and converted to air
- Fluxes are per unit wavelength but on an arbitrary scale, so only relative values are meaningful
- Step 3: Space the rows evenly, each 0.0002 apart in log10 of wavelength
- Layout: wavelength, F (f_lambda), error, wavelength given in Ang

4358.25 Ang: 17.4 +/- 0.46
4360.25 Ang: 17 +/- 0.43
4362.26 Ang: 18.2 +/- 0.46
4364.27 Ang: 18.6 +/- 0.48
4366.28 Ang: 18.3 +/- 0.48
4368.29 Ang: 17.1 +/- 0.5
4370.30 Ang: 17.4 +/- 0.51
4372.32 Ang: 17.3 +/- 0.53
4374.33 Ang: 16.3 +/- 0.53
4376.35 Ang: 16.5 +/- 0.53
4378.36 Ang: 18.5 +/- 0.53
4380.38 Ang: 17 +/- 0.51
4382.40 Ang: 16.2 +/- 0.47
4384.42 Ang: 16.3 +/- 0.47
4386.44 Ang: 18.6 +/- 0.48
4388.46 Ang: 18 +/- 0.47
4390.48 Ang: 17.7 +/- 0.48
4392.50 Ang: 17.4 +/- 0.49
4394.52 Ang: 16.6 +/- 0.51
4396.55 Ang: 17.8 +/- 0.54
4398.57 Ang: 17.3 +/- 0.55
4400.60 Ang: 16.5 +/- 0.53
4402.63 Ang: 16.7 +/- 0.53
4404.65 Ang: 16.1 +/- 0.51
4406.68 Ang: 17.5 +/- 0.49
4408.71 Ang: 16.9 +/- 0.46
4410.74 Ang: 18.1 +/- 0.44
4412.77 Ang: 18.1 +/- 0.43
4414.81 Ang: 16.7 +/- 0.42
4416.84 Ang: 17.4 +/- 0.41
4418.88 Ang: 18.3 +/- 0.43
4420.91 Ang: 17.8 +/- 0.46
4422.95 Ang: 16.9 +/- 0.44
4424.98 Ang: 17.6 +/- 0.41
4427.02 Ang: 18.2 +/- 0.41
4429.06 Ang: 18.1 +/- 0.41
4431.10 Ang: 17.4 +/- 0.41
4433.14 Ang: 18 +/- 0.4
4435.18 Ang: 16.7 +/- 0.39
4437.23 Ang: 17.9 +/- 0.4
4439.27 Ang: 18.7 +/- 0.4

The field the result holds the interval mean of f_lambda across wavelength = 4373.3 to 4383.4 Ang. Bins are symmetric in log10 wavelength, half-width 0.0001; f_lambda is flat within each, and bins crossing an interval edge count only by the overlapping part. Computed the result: 16.9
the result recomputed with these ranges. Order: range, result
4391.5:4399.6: 17.3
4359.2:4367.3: 18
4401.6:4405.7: 16.4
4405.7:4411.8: 17.5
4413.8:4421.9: 17.6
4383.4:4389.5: 17.6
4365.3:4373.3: 17.5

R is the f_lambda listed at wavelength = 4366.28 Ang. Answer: 18.3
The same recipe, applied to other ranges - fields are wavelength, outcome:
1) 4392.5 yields 17.4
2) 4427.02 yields 18.2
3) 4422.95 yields 16.9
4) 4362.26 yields 18.2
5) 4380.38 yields 17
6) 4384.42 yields 16.3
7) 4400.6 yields 16.5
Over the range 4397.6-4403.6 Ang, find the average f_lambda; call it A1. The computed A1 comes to 16.8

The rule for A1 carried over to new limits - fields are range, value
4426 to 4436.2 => 17.7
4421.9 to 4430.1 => 17.7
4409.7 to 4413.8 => 18.1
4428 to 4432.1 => 17.8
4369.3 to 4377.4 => 16.9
